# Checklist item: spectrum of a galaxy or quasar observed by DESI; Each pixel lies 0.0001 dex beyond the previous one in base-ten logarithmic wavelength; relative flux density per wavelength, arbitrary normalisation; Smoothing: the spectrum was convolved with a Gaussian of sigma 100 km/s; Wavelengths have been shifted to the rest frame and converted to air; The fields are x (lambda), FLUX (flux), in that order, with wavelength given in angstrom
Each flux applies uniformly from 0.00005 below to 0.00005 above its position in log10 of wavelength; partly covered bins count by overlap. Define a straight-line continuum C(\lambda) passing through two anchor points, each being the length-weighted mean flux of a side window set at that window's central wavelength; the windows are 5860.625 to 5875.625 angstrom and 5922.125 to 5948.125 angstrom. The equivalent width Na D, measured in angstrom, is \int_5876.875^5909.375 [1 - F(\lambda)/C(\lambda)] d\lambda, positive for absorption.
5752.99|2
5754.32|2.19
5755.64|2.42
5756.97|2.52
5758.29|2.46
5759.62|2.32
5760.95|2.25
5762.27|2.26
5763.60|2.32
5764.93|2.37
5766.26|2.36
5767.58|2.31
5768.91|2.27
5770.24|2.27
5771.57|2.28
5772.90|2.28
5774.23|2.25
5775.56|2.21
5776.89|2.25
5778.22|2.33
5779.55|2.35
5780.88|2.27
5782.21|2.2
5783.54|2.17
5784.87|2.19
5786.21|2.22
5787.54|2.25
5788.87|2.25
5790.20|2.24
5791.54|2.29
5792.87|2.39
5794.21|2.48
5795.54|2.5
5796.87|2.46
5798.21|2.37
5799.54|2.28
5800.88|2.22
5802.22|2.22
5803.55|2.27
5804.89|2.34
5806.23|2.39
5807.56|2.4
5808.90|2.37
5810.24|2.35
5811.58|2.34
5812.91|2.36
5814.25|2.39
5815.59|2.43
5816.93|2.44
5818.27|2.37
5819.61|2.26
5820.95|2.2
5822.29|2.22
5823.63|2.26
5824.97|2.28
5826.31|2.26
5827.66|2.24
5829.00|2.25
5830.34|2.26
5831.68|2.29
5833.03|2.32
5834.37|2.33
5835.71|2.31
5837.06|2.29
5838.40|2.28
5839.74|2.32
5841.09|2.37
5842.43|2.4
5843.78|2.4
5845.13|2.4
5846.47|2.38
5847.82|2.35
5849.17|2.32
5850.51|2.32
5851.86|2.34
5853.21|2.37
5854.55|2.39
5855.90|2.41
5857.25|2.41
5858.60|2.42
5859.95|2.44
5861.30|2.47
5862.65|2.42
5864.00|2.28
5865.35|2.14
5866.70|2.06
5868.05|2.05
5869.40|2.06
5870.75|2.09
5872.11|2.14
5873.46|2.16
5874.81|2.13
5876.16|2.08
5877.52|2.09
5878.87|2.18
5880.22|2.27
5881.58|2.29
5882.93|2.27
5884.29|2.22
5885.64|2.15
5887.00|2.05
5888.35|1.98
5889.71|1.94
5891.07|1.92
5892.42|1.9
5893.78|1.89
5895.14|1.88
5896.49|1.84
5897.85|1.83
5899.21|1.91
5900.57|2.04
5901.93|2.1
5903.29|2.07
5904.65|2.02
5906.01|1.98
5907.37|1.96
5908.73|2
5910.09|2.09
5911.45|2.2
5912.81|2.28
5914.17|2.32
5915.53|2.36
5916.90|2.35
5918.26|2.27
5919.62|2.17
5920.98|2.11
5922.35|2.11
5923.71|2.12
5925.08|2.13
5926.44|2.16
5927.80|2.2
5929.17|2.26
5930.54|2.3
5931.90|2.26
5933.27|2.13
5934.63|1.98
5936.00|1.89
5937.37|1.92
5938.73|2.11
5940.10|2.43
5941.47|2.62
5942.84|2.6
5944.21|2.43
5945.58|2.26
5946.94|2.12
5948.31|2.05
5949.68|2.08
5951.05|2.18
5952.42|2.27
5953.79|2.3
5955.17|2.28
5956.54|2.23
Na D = 2.4 angstrom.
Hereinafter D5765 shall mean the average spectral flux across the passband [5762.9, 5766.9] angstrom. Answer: 2.34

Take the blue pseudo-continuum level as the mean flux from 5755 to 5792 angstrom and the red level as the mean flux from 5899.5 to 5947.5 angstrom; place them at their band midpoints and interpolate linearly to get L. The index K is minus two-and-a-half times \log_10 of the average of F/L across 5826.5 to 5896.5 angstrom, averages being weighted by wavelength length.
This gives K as 0.00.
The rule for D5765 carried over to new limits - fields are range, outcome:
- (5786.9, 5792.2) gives 2.26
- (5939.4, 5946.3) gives 2.47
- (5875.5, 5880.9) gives 2.15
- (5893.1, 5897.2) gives 1.87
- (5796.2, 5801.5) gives 2.33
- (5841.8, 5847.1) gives 2.39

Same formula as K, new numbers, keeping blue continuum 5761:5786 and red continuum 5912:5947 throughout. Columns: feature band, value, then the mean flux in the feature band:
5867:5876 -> 0.07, 2.1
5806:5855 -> -0.04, 2.33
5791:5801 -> -0.05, 2.38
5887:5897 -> 0.17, 1.92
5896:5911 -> 0.13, 1.99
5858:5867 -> -0.04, 2.33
